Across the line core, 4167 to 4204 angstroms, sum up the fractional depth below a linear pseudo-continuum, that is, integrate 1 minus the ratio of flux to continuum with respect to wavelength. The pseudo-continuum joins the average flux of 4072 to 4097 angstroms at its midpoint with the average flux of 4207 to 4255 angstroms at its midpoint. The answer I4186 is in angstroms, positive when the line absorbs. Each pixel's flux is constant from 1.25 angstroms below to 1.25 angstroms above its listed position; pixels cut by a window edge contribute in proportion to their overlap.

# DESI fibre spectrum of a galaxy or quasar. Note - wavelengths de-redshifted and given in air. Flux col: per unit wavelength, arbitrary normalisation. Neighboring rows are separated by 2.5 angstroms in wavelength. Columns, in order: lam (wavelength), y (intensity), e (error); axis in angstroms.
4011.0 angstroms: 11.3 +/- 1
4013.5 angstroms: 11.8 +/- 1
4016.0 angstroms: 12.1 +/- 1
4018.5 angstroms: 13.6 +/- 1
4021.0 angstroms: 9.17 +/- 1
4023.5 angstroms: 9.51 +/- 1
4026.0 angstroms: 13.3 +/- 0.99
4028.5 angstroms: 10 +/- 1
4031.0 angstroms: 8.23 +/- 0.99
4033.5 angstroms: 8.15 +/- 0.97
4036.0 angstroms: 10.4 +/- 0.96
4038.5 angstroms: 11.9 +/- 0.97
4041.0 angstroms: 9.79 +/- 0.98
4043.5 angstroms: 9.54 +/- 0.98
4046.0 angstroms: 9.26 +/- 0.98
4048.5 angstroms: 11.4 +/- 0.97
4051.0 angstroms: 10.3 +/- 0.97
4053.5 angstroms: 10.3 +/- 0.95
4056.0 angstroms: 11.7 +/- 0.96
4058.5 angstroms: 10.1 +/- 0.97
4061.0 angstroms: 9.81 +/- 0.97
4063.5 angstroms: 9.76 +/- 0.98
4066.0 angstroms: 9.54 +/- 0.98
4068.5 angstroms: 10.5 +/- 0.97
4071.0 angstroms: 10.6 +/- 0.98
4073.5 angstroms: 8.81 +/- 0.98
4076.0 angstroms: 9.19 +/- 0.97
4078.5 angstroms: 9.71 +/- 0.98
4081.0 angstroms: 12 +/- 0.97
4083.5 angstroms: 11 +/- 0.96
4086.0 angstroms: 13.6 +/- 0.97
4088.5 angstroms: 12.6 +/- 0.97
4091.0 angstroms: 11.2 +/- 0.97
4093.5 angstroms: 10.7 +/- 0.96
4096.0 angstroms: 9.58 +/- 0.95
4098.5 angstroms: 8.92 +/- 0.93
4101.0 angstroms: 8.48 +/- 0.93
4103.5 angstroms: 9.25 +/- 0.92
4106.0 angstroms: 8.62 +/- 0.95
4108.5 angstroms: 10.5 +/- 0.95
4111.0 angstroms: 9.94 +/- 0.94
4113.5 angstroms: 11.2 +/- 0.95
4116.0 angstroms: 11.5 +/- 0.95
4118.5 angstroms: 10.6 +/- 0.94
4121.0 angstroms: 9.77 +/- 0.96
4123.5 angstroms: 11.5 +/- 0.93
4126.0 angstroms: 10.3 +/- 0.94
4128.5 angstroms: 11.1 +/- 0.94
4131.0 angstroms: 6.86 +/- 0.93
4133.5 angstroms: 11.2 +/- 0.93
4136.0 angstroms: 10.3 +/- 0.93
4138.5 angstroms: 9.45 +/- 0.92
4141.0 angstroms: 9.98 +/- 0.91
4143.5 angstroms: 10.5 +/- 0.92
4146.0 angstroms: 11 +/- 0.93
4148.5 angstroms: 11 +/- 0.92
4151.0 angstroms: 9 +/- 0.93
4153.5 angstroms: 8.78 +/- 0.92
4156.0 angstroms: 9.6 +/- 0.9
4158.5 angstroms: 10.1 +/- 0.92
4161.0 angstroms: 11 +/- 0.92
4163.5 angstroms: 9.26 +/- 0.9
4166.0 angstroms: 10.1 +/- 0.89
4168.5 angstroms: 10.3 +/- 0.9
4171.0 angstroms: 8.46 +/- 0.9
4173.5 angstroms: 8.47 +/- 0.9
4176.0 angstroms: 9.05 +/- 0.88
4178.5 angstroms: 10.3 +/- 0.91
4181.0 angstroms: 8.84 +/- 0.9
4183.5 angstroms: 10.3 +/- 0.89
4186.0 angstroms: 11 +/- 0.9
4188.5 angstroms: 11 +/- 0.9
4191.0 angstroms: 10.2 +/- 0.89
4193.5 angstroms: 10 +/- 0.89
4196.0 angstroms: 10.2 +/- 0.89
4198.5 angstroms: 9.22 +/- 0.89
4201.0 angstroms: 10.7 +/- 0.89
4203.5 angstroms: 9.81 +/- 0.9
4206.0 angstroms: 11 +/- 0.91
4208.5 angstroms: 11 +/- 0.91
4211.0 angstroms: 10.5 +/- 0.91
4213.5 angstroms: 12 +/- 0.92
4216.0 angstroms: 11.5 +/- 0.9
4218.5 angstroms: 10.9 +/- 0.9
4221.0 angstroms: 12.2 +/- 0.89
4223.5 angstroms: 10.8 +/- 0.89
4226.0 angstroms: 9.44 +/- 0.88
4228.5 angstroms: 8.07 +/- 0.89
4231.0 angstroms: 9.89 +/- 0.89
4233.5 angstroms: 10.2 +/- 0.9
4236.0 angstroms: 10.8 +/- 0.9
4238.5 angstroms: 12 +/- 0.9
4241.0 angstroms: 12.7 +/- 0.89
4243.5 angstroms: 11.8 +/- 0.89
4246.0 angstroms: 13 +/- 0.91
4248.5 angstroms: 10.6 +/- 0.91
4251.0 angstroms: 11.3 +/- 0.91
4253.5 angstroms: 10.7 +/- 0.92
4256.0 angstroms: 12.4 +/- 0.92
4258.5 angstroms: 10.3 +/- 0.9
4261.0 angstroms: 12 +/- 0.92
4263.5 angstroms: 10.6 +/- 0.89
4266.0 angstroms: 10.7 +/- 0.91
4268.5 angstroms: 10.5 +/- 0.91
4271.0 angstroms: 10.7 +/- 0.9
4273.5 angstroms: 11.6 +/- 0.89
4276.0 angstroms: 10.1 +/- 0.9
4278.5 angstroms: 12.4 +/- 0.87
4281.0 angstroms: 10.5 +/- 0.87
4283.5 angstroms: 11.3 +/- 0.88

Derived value 3.8 angstroms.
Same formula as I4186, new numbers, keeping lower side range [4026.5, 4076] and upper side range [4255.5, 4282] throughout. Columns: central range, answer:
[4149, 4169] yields 1.40 angstroms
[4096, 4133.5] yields 1.45 angstroms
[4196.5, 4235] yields 1.13 angstroms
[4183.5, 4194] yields 0.11 angstroms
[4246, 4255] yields -0.21 angstroms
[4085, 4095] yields -1.68 angstroms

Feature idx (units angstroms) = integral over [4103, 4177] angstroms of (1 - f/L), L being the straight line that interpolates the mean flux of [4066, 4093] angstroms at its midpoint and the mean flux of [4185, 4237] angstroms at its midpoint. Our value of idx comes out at 5.0 angstroms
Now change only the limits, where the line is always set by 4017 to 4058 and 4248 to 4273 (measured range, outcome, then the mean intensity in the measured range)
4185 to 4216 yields 0.8 angstroms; 10.6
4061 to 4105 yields 1.0 angstroms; 10.3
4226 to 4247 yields 0.0 angstroms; 10.9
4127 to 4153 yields 1.7 angstroms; 10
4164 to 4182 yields 2.4 angstroms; 9.36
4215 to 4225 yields -0.4 angstroms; 11.3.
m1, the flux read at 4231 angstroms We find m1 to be 9.89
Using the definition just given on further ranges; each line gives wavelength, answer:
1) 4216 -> 11.5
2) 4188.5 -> 11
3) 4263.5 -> 10.6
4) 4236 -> 10.8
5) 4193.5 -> 10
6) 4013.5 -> 11.8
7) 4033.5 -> 8.15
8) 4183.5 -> 10.3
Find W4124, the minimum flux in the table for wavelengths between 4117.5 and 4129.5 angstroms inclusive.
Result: 9.77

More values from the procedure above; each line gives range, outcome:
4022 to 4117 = 8.15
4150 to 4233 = 8.07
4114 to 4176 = 6.86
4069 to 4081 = 8.81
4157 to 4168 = 9.26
